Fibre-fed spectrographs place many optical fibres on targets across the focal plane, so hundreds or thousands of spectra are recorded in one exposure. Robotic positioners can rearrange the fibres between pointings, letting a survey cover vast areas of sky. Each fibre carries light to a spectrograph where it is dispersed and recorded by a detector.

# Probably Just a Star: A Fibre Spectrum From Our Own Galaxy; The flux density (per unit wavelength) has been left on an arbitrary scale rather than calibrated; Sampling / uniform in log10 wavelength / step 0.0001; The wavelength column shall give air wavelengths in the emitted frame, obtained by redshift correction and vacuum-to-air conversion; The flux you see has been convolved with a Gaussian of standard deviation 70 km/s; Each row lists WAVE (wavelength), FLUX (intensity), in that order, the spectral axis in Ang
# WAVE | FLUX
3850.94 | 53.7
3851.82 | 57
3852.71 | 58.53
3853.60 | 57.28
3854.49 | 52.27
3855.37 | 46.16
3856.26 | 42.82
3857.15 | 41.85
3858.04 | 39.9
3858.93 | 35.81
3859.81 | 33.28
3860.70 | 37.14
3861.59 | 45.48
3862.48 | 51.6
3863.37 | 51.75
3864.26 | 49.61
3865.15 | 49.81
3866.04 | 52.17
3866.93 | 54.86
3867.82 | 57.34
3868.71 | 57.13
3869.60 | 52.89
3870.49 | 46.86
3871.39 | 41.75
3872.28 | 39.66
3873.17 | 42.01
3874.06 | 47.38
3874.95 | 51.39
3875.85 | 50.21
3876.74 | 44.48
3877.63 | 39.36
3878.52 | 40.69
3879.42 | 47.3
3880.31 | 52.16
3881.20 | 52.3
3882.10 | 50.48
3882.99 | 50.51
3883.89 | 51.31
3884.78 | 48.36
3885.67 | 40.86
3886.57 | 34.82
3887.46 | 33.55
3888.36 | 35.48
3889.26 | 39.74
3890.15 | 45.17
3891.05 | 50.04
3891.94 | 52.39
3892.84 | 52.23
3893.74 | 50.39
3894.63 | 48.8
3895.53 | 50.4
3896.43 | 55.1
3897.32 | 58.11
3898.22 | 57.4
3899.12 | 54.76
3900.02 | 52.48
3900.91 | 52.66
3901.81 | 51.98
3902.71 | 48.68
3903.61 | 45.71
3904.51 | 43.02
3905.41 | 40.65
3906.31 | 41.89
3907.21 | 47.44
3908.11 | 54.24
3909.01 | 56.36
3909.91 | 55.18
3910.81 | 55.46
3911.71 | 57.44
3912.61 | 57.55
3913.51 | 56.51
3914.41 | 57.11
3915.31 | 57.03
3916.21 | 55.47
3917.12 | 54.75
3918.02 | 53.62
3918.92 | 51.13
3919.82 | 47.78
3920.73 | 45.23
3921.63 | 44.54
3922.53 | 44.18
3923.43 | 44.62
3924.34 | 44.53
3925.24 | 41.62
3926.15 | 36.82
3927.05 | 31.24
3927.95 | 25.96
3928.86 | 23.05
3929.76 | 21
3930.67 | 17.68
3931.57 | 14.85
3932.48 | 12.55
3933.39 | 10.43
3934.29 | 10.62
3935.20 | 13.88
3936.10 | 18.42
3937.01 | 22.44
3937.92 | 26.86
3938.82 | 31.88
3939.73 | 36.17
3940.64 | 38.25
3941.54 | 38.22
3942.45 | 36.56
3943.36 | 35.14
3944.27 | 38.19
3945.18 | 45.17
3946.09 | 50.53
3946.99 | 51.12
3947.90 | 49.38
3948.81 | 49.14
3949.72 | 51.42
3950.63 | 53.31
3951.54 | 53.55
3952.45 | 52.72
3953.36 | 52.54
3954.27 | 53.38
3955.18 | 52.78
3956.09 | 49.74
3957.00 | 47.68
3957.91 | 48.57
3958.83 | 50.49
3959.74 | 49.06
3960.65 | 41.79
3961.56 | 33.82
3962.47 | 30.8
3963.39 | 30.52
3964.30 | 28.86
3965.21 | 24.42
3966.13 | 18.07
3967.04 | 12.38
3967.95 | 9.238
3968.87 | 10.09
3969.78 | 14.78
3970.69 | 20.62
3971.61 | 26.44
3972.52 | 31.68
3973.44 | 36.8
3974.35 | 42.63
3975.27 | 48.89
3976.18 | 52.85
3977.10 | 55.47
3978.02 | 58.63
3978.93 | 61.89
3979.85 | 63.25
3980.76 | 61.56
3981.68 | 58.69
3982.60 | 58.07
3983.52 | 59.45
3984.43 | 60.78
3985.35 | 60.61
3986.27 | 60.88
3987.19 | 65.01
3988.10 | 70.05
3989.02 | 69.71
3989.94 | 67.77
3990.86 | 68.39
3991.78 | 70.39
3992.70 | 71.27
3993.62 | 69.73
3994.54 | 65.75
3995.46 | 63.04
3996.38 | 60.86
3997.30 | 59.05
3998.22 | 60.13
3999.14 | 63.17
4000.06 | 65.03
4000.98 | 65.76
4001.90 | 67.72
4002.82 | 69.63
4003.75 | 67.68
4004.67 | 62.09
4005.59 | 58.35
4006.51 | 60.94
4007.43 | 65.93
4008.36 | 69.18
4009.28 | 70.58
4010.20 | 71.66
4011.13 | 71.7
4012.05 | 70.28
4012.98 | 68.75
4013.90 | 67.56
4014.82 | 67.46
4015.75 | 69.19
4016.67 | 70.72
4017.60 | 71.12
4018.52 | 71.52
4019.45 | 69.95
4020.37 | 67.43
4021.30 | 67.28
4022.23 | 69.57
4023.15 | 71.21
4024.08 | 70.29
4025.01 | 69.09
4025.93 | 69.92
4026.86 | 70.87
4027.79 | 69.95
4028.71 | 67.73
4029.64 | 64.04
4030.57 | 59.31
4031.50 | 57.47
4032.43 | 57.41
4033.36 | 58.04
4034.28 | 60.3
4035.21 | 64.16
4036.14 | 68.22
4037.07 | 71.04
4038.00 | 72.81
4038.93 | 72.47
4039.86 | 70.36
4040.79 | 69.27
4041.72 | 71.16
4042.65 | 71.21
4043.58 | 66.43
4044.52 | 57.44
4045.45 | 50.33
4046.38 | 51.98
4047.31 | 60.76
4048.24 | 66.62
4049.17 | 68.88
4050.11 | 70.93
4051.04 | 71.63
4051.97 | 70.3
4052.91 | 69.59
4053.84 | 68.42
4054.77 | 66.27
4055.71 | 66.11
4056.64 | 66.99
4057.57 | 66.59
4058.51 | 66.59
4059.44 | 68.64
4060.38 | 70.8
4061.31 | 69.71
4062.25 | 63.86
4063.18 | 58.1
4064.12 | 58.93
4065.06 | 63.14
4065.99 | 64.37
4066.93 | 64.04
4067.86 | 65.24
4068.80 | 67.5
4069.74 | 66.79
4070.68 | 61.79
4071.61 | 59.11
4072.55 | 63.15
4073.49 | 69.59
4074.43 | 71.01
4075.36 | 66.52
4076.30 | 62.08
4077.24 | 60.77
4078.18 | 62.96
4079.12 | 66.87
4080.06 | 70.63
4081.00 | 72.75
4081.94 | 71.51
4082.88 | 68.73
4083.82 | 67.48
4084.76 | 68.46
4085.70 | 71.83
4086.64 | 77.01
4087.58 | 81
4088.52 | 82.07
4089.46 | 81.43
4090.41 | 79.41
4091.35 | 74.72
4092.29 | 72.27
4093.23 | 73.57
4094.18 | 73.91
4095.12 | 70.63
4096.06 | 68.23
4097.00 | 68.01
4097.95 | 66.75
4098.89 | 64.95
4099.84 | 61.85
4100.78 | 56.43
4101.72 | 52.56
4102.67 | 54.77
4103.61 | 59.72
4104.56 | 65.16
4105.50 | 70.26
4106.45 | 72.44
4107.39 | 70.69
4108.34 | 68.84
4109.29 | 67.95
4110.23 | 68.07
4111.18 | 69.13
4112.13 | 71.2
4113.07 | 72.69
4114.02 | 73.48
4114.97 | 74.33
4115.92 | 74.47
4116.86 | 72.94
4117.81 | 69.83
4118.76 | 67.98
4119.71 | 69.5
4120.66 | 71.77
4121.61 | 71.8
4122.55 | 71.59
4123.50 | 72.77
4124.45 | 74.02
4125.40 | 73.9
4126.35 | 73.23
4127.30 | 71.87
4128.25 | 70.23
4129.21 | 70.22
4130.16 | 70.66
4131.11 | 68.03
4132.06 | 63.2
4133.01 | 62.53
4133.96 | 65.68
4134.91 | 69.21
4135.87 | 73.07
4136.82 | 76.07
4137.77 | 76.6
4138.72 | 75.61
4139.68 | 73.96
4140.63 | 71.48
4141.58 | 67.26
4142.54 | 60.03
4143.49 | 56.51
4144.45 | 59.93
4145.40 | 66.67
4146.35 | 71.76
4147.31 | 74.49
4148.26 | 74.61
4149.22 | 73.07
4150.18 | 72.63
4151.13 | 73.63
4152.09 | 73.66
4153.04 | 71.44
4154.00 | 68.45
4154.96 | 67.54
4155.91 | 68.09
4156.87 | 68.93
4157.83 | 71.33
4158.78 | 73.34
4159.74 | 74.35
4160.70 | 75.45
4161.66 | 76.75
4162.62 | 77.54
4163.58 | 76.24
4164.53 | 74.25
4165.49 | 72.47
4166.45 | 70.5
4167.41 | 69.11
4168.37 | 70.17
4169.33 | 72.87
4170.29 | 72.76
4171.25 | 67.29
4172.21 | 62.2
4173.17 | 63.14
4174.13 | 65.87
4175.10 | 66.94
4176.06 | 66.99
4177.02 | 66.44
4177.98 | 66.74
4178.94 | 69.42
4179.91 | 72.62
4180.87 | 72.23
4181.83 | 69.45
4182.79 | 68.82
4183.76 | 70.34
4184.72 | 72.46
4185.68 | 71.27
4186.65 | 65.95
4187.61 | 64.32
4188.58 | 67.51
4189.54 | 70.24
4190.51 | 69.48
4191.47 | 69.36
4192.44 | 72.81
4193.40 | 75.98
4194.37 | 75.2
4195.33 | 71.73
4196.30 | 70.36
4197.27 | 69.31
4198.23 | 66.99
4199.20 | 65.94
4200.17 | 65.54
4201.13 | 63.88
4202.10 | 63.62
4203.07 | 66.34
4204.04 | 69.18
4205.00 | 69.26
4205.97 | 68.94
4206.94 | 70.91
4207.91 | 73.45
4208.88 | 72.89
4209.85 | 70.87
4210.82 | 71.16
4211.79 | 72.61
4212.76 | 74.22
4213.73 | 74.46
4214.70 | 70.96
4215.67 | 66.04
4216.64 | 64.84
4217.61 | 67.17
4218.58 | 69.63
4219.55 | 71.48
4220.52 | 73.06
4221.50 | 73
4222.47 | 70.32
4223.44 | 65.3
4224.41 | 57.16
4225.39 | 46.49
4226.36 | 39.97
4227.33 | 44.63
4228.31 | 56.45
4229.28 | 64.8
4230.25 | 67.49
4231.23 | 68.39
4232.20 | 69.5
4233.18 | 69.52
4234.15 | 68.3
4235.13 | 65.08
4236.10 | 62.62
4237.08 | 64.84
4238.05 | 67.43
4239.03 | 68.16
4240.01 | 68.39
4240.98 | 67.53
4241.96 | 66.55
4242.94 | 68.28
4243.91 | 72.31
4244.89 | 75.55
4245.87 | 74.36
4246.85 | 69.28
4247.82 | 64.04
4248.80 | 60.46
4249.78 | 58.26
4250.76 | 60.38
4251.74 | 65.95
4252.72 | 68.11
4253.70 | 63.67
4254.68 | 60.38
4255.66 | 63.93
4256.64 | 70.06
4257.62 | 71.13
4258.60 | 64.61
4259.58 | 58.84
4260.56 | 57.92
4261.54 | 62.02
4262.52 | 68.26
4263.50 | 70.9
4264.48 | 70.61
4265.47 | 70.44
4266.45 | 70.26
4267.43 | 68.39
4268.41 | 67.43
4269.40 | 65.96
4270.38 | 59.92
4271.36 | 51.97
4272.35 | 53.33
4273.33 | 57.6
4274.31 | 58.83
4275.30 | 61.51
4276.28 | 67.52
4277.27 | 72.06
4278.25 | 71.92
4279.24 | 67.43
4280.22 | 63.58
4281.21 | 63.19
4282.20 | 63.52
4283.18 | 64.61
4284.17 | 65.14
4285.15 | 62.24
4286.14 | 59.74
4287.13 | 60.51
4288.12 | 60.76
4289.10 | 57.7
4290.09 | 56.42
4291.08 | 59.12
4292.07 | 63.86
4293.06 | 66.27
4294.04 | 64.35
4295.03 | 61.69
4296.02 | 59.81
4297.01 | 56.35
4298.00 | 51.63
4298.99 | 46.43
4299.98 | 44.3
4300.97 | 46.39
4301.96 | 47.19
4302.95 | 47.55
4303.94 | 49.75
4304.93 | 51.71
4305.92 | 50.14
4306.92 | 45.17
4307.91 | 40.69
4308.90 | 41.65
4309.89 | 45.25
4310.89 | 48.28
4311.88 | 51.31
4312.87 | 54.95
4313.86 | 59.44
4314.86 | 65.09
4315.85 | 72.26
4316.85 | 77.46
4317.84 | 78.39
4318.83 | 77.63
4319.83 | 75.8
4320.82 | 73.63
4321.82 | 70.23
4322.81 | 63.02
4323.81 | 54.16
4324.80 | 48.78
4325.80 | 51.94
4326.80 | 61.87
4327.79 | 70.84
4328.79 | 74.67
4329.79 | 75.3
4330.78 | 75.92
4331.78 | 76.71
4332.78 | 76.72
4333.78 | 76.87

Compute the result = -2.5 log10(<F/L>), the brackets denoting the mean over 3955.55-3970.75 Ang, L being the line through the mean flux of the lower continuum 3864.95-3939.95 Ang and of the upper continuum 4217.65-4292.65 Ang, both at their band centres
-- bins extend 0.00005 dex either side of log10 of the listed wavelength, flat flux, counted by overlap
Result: 0.46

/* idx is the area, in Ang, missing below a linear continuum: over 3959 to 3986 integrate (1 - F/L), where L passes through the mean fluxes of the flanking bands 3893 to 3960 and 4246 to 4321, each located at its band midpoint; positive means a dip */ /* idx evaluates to 3.3 Ang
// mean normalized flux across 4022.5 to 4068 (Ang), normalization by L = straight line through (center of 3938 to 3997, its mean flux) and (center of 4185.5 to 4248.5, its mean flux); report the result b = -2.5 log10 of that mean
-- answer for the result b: -0.23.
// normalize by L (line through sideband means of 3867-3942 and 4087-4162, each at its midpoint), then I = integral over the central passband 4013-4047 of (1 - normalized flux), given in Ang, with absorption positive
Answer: -4.5 Ang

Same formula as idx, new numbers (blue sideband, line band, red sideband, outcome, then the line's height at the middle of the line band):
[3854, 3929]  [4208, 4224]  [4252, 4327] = -3.4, 58.3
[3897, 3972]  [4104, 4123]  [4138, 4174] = -1.8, 64.7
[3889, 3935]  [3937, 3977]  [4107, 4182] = 8.8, 49.5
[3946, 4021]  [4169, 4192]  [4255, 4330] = -3.8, 58.7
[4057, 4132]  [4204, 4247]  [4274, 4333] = -2.3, 63.7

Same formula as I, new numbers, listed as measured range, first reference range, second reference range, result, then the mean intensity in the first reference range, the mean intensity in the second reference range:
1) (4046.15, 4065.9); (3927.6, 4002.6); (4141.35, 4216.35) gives -3.88 Ang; 44.4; 69.8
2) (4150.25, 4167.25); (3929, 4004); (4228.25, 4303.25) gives -4.68 Ang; 45.3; 63.3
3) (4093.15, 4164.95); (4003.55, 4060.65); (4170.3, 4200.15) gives -1.69 Ang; 66.9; 68.9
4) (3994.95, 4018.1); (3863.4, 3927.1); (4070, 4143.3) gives -2.58 Ang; 48.8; 69.4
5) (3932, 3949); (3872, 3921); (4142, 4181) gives 6.67 Ang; 49.3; 69.9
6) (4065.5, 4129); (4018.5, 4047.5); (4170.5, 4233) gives -2.53 Ang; 65.9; 67.5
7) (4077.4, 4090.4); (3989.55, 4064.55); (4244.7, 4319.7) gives -1.43 Ang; 66.5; 61.1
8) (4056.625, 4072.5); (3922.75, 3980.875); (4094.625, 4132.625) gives -1.57 Ang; 36.6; 68.7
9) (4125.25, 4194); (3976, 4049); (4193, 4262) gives -4.06 Ang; 65.4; 66.6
